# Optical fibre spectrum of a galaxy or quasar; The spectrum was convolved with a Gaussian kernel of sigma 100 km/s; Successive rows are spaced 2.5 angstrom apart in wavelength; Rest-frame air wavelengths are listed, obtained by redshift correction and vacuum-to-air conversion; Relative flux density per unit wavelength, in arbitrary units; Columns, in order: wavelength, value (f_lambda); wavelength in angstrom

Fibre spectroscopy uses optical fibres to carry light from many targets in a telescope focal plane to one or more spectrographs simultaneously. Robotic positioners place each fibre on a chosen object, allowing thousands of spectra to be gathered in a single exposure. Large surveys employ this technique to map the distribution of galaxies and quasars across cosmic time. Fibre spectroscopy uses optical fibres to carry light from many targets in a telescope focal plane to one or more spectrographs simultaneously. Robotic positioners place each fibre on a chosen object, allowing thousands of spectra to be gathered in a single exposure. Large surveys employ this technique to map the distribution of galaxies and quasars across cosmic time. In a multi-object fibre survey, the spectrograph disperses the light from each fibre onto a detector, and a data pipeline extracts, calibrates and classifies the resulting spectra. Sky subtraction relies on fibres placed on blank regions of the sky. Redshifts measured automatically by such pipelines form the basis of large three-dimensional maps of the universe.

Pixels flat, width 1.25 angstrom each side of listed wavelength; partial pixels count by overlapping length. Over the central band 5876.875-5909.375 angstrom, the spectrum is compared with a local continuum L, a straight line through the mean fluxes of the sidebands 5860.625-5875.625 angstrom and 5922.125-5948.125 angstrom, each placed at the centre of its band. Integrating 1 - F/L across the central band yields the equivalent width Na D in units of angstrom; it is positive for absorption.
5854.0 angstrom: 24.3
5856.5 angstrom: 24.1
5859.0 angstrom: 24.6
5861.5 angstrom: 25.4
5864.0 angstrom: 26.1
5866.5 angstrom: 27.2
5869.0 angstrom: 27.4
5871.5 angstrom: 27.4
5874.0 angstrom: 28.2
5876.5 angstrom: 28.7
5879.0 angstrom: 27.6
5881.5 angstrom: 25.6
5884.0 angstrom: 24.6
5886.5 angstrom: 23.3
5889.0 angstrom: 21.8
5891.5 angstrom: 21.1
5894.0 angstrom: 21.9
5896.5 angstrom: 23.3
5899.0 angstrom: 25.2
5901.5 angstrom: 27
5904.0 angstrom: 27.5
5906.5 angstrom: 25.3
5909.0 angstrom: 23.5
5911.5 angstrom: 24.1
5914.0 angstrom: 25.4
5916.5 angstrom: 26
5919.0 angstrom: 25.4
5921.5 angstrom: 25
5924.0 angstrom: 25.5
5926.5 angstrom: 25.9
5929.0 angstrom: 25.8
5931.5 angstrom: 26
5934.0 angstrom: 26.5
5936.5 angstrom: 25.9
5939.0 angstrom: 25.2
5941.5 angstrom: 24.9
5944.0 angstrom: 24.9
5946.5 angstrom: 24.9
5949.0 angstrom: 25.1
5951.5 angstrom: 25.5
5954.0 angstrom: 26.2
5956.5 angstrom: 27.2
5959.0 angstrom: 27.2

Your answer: 2.3 angstrom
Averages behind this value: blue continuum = 27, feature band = 24.6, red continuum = 25.5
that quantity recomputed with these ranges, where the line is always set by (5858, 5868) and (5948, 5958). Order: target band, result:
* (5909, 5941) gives 0.7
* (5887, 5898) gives 1.6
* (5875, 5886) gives -0.2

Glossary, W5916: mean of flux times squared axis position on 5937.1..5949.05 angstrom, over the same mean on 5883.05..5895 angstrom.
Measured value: 1.1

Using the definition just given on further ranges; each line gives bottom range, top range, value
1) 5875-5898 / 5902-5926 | 1.06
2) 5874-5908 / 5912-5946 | 1.04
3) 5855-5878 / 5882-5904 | 0.91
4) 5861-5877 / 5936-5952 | 0.95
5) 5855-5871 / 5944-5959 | 1.03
